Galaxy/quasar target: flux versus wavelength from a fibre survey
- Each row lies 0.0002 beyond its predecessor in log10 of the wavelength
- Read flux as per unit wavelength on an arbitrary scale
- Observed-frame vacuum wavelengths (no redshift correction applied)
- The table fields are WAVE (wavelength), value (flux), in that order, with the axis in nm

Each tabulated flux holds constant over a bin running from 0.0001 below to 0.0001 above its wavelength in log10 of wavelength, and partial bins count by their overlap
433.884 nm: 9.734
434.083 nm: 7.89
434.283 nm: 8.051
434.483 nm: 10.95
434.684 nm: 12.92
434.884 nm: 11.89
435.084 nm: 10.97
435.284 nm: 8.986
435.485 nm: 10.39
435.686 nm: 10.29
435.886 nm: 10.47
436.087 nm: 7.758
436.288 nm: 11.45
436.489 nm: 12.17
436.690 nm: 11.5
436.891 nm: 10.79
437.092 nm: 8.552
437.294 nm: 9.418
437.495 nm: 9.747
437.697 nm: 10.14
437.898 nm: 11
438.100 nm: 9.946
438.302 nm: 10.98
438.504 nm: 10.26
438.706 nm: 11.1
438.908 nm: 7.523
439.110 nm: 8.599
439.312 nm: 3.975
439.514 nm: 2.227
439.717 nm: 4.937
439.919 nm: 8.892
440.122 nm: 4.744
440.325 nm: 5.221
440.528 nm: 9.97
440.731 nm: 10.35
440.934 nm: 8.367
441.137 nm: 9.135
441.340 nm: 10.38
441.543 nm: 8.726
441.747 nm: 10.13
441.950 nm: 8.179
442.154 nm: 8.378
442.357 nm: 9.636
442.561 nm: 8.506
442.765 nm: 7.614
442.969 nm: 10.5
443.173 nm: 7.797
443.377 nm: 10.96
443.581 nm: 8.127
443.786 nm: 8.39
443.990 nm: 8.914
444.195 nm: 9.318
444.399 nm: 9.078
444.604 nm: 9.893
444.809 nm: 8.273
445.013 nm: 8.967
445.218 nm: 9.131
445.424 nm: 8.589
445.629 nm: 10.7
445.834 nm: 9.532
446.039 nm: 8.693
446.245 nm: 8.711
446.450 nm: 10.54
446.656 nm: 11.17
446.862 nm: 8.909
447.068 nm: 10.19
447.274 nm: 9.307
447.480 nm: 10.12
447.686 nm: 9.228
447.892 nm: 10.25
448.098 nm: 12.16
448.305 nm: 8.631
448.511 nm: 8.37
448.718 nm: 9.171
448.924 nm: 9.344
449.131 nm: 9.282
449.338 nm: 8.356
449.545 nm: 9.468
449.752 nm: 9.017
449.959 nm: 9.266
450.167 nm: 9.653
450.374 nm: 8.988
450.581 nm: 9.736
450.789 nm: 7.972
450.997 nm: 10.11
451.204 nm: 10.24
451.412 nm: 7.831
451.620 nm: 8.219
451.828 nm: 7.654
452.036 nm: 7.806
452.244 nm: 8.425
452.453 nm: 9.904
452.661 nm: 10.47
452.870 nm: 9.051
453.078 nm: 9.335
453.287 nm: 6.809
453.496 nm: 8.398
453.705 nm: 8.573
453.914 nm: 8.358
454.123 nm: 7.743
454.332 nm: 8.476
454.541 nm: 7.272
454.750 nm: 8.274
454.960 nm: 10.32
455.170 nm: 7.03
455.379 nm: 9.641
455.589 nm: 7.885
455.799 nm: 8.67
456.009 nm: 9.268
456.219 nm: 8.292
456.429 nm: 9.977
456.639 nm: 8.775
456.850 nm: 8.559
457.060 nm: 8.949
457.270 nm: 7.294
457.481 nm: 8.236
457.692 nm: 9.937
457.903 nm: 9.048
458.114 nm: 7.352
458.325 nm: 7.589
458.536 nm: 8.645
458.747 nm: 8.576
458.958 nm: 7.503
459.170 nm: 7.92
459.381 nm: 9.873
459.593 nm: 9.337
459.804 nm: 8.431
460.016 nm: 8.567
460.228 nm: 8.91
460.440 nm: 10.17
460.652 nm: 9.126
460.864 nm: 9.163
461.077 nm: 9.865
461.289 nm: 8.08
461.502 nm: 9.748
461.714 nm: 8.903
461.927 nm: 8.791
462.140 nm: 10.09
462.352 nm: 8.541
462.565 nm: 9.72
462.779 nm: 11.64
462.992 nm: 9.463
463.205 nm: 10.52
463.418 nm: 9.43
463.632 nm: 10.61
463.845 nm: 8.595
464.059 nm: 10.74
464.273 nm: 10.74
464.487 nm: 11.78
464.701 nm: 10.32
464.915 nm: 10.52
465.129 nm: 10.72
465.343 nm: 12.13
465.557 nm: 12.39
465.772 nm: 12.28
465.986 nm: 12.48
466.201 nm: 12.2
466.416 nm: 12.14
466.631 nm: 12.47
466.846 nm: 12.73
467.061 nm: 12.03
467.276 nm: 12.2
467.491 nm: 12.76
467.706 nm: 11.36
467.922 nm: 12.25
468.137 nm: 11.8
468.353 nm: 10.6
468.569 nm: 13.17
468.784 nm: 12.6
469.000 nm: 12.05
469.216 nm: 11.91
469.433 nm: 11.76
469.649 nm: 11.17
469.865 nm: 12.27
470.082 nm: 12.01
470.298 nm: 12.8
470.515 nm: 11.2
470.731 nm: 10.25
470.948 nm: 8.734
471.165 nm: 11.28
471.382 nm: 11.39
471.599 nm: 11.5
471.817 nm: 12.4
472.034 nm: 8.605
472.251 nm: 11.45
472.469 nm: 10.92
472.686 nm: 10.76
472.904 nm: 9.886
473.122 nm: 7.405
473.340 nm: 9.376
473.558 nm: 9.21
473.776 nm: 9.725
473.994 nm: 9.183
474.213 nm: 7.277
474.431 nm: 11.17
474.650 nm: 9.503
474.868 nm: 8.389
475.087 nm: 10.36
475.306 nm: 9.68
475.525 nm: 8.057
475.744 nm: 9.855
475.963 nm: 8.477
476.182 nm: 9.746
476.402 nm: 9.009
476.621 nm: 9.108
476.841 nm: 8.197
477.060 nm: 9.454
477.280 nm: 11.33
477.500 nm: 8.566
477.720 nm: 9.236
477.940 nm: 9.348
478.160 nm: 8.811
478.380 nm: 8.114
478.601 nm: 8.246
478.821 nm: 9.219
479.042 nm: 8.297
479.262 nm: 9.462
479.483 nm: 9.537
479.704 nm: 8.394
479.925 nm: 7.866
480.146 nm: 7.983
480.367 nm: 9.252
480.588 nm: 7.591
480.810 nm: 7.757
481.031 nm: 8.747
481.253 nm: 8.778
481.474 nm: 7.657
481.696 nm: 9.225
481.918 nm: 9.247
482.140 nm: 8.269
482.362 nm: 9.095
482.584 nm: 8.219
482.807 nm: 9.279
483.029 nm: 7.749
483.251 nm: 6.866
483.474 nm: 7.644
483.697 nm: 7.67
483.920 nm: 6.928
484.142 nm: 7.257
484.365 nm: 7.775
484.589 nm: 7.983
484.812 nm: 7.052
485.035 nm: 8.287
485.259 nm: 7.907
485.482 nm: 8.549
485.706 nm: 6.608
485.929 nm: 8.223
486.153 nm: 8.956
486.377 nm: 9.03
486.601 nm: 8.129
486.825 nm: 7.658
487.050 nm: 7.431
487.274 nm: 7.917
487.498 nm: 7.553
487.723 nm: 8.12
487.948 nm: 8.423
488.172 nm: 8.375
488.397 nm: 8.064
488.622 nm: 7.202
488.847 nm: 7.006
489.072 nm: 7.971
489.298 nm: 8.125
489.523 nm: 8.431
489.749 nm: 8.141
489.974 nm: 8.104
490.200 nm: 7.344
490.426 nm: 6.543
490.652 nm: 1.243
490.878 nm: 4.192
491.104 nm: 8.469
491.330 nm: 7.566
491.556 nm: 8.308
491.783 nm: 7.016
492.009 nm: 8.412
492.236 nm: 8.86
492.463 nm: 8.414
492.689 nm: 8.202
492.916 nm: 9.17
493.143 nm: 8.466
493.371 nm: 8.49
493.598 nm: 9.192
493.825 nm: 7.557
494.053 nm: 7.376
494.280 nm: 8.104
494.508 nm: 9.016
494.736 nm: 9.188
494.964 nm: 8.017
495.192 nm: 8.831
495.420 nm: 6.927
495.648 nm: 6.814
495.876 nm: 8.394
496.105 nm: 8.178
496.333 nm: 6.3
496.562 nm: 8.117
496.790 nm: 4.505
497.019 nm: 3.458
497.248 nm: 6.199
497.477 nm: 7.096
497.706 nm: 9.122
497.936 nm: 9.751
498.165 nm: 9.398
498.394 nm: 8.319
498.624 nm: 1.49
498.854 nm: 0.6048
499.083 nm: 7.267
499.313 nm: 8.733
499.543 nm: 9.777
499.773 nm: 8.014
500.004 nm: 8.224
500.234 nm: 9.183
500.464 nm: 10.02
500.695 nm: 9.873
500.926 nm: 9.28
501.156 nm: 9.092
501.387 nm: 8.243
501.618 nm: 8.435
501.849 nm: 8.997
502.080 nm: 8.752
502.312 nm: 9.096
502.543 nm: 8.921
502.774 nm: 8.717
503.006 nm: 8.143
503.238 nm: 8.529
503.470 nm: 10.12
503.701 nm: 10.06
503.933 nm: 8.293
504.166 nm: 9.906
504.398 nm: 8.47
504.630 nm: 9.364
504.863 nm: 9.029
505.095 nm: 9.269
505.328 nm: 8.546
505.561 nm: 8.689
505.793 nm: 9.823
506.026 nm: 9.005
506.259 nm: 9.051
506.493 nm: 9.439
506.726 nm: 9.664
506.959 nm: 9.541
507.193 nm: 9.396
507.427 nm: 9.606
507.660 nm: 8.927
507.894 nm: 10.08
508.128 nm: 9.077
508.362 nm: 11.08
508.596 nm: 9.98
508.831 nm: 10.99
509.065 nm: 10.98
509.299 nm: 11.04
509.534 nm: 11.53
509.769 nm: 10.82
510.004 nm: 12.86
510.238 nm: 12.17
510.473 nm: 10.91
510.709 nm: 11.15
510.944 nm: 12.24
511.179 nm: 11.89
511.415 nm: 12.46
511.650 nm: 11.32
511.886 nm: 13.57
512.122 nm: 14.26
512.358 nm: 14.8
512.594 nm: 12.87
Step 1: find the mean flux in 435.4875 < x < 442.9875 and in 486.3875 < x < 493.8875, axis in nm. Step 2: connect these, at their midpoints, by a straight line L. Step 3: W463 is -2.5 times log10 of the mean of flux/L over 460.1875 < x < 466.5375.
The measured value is -0.23 mag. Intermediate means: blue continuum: 8.96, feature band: 10.3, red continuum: 7.72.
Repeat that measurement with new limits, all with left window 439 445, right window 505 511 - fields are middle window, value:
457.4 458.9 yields 0.036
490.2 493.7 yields 0.285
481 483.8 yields 0.137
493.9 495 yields 0.178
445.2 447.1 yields -0.148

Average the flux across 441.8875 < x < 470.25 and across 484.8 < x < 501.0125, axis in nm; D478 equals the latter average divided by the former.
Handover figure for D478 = 0.80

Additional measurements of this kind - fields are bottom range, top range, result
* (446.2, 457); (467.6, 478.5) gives 1.14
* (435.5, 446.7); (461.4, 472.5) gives 1.23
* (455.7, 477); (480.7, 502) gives 0.77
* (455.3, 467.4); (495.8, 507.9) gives 0.86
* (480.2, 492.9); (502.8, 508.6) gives 1.19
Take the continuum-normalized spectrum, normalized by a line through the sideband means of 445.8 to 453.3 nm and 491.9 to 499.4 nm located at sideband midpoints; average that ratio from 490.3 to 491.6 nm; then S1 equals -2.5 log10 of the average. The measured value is 0.28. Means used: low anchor 9.27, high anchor 7.51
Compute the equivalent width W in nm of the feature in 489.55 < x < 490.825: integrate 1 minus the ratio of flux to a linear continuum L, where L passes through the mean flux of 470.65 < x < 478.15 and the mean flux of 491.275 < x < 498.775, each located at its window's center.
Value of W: 0.29 nm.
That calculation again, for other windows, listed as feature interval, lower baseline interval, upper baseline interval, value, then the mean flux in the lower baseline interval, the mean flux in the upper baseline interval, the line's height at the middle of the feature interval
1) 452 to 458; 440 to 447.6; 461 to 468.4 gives 0.83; 9.06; 10.9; 10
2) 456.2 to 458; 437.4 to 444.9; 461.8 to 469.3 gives 0.27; 8.65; 11.2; 10.3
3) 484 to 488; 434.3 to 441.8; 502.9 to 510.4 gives 0.72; 9.29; 9.81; 9.65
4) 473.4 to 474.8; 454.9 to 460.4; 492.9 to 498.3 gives -0.18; 8.64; 7.8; 8.28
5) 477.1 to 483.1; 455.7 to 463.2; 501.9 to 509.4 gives 0.29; 8.97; 9.42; 9.17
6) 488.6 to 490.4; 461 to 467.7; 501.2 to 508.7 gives 0.38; 10.8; 9.19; 9.81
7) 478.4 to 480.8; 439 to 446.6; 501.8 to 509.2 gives 0.13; 8.51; 9.37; 9.01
